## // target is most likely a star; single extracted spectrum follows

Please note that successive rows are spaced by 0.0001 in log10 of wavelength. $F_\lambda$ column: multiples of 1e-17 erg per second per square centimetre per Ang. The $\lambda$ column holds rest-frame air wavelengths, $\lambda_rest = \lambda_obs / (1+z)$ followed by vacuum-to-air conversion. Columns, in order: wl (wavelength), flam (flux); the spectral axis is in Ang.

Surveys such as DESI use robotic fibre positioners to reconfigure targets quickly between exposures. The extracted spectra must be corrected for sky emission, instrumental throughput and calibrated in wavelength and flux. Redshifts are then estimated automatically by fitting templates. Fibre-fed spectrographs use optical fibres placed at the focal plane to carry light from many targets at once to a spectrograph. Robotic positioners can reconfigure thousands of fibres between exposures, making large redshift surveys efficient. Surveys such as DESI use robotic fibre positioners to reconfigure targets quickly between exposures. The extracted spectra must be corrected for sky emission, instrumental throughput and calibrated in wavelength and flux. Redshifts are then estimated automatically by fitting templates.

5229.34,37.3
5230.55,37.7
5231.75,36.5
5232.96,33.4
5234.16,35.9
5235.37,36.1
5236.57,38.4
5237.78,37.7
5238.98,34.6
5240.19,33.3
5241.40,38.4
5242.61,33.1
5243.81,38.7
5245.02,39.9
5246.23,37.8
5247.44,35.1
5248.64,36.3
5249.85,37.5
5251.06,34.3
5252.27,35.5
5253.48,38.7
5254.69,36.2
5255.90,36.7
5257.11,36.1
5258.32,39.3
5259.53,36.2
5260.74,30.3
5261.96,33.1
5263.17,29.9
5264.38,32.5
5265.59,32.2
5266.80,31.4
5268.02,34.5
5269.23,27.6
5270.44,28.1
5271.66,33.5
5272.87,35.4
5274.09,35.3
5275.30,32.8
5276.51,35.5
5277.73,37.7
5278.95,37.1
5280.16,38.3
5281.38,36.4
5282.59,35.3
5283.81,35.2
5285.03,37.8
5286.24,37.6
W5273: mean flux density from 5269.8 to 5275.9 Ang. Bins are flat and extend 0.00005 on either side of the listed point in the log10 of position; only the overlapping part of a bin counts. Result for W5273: 33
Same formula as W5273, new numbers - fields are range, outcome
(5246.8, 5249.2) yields 35.8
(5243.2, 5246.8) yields 38.8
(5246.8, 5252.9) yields 35.8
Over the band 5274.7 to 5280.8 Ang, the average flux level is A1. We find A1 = 36.3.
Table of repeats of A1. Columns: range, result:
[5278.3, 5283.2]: 36.8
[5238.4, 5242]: 35.4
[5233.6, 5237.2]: 36.8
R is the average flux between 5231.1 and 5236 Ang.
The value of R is 35.6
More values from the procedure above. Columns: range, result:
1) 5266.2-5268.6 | 32.8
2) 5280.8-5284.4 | 35.7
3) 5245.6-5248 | 36.4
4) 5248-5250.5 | 36.9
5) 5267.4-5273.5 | 31.8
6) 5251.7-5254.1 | 37.1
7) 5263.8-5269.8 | 31.7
